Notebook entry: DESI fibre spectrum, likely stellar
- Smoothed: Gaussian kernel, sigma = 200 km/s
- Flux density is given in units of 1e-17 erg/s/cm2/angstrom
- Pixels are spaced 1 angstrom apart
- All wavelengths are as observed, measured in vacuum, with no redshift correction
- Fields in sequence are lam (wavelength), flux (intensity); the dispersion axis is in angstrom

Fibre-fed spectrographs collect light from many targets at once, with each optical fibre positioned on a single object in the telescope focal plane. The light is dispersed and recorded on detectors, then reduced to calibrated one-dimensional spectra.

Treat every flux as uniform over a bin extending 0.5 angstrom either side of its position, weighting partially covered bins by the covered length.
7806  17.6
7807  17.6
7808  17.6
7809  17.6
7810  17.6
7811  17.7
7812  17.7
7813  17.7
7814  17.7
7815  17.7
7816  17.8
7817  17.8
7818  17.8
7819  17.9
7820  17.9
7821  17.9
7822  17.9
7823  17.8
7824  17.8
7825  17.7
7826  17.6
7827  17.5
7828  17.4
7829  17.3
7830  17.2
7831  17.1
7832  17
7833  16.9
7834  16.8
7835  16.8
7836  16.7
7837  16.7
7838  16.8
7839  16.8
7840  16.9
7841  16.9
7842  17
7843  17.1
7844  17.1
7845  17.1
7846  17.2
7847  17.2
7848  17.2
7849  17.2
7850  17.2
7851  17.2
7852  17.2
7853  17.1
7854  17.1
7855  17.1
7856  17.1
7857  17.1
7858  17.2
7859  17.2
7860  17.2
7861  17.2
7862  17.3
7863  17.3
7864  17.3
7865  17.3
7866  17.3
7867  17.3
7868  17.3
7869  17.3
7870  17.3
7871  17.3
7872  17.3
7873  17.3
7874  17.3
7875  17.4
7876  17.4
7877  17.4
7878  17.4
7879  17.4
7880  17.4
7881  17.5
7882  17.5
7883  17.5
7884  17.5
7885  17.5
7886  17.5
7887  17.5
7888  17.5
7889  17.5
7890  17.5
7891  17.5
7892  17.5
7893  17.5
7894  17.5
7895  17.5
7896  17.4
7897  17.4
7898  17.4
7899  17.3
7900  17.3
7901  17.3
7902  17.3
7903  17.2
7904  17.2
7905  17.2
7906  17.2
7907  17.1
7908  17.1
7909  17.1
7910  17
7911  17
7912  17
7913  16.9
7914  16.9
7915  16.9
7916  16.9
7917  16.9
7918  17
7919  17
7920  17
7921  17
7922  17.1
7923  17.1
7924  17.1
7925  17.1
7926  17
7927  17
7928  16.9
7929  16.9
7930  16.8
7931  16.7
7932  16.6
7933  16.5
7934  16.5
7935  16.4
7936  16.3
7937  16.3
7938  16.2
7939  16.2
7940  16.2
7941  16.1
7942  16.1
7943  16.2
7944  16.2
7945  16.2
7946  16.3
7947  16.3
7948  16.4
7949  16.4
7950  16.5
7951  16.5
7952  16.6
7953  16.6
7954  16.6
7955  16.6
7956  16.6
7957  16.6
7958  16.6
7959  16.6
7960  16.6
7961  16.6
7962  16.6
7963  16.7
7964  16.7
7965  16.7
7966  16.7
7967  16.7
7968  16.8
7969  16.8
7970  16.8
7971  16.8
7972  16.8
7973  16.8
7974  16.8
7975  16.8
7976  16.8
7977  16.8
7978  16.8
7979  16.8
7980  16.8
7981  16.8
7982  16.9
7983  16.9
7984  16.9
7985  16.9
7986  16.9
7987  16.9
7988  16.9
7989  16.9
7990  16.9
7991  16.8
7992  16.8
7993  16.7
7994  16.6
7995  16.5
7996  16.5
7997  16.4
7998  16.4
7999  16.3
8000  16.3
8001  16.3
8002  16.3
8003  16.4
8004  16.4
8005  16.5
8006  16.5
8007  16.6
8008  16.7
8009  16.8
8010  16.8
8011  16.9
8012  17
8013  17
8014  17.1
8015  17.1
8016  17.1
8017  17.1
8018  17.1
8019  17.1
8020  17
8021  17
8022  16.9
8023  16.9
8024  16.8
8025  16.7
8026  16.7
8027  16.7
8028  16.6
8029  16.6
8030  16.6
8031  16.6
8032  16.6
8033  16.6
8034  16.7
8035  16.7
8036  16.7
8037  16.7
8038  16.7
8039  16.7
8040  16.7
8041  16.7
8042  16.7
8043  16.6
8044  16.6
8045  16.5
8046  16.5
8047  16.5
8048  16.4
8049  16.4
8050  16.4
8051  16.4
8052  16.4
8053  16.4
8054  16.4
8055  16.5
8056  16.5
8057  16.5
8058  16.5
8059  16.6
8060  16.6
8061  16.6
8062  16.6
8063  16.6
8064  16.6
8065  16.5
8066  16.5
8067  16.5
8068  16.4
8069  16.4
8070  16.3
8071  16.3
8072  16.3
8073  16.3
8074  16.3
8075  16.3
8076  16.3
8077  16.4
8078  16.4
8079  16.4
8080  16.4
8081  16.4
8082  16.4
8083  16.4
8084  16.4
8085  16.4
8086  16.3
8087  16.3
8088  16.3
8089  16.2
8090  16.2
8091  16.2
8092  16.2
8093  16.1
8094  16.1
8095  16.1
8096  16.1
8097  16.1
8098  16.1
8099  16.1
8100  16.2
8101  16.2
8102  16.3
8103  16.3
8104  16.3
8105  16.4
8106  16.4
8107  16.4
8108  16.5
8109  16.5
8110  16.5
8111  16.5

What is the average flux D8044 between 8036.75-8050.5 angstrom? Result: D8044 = 16.6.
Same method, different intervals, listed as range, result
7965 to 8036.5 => 16.7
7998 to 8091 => 16.6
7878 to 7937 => 17.1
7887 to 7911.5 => 17.3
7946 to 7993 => 16.7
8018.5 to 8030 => 16.8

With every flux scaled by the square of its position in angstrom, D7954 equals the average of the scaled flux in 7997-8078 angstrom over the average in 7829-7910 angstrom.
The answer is 1.00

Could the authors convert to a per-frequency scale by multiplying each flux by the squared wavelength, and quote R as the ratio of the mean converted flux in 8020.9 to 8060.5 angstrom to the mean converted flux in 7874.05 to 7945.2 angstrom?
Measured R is 1.01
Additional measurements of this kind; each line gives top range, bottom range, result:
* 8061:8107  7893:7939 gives 1.00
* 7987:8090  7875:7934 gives 1.00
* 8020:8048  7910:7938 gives 1.02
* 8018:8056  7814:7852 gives 1.01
